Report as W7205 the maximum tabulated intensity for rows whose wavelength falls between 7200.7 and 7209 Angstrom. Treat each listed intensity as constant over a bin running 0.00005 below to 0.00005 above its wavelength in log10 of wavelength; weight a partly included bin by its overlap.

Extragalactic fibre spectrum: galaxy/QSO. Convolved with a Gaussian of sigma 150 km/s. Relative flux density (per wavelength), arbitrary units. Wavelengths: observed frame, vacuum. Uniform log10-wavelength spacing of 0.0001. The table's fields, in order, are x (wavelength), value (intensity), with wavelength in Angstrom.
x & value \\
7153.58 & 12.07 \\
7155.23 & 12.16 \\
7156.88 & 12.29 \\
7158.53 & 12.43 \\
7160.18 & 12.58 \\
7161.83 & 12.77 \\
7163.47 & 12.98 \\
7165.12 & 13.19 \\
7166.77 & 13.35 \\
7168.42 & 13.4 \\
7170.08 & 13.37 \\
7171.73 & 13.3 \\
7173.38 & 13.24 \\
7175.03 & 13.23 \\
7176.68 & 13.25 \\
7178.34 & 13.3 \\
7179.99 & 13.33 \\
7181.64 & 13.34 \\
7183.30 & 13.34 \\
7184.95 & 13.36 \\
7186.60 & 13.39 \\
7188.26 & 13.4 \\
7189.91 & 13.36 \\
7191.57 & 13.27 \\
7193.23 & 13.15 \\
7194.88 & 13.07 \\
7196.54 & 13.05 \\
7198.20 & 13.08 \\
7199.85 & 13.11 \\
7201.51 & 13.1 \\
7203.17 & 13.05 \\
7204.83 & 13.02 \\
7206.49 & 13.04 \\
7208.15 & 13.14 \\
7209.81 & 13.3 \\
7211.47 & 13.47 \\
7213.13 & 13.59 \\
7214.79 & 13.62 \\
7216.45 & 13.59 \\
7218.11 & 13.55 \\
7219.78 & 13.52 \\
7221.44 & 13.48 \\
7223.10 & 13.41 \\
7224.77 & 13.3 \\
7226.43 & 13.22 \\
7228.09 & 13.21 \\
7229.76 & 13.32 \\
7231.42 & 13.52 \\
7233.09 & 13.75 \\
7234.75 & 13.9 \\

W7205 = 13.14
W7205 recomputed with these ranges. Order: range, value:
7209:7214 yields 13.59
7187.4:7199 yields 13.4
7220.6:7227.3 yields 13.48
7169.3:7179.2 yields 13.37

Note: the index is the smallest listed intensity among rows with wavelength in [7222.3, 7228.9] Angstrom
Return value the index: 13.21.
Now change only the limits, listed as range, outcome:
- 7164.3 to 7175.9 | 13.19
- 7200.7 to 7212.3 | 13.02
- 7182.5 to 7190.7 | 13.34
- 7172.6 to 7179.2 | 13.23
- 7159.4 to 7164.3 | 12.58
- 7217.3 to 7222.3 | 13.48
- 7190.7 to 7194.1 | 13.15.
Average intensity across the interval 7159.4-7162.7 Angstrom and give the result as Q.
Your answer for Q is 12.7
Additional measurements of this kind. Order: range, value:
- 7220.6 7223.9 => 13.5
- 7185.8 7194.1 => 13.3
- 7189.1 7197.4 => 13.2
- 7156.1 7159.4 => 12.4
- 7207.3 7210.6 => 13.2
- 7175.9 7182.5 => 13.3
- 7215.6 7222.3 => 13.5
